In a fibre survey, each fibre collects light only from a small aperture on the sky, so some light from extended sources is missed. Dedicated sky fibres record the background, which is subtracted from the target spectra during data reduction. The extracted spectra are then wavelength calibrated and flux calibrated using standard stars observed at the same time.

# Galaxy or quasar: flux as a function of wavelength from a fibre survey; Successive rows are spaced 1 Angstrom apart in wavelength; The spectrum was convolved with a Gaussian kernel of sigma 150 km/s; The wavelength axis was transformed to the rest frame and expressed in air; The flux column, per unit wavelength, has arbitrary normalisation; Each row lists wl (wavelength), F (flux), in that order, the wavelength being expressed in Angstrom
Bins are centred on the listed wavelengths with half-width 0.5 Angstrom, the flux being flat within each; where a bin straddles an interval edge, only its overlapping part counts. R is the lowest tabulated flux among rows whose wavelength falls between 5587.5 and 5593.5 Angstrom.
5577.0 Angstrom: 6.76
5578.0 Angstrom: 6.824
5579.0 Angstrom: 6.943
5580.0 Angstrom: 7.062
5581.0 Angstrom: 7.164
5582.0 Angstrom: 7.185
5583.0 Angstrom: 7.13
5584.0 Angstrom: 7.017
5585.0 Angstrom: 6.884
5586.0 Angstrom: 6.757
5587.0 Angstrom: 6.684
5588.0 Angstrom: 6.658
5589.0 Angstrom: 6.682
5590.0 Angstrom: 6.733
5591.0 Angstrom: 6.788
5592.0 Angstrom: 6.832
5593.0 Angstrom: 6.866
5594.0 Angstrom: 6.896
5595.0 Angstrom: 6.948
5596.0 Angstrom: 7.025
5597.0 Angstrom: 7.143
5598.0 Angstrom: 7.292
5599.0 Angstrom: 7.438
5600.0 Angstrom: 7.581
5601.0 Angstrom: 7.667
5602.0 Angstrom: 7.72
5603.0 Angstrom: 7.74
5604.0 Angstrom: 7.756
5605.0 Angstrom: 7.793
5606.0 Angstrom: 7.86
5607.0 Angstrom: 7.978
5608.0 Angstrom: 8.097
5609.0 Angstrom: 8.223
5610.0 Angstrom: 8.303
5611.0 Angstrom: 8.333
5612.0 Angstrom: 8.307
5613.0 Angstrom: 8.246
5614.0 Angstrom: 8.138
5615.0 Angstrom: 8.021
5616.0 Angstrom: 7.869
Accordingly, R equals 6.658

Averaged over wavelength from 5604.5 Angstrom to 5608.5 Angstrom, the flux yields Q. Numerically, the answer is 7.93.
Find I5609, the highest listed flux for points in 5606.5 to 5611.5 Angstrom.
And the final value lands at 8.333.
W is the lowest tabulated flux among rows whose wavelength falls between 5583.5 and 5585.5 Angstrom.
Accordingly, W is 6.884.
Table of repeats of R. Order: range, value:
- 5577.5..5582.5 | 6.824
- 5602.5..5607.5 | 7.74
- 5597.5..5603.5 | 7.292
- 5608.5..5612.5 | 8.223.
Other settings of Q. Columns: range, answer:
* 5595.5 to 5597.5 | 7.08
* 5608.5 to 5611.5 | 8.29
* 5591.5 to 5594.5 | 6.86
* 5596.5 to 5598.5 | 7.22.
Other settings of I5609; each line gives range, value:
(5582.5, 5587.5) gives 7.13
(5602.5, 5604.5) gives 7.756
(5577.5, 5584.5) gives 7.185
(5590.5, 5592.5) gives 6.832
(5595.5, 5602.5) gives 7.72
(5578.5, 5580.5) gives 7.062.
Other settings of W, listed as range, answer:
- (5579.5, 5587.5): 6.684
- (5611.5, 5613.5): 8.246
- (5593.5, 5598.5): 6.896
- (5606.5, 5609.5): 7.978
